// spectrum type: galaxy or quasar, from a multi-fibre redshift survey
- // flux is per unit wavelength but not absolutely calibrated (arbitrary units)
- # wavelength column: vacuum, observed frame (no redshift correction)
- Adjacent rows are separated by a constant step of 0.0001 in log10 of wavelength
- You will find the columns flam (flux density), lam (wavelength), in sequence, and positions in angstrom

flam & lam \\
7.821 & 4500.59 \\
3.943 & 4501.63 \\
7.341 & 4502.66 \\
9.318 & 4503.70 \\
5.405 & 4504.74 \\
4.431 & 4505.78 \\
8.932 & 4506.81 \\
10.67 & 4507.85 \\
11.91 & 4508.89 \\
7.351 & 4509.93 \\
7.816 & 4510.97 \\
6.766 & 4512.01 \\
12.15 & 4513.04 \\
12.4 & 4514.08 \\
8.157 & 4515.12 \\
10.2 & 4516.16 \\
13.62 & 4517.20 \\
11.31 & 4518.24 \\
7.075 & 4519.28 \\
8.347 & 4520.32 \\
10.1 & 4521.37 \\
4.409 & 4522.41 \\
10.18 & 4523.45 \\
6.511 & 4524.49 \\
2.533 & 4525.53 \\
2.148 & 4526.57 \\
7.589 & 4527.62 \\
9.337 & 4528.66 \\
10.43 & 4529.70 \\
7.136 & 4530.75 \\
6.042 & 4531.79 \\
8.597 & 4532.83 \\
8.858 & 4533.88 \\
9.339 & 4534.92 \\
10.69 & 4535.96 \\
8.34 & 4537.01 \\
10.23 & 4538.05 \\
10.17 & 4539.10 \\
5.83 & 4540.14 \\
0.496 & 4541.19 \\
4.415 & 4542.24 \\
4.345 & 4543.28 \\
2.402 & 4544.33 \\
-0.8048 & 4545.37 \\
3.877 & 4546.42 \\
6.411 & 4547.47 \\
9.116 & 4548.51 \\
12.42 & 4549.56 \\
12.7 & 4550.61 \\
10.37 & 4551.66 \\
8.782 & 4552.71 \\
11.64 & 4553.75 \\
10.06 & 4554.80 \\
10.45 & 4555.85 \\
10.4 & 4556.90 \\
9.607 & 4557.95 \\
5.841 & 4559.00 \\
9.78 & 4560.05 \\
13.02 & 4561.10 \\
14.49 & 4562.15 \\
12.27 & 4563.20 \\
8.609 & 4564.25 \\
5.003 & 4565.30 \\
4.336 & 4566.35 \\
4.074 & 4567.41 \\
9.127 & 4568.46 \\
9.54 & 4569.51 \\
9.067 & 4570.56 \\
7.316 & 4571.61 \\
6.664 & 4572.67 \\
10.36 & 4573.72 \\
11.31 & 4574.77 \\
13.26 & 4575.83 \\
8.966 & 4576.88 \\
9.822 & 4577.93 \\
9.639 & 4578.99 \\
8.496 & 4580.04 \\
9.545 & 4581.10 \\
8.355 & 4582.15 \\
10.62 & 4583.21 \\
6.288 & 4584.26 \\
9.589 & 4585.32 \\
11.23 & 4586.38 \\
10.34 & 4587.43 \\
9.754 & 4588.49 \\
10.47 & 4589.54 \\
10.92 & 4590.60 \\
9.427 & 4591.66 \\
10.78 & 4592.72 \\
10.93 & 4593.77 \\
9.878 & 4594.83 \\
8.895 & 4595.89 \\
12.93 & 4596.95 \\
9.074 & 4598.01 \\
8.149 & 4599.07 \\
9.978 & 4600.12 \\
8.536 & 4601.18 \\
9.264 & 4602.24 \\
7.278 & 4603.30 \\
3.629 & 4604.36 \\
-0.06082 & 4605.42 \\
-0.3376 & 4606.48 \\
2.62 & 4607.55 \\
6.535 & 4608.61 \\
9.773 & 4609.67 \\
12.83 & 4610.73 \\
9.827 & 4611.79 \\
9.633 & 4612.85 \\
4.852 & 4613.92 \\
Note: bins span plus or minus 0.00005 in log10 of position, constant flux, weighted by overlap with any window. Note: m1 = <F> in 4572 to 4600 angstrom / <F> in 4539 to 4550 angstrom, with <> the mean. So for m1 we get 1.93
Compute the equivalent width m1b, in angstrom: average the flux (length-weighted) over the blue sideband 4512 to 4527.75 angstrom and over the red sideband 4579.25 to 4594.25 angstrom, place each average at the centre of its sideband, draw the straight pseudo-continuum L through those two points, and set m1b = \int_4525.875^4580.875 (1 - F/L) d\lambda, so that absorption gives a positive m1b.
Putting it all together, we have 4.86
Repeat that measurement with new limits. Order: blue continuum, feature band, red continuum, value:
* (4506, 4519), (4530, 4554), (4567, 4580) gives 5.3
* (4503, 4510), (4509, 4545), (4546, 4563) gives 4.6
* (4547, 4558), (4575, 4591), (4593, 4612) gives -2.1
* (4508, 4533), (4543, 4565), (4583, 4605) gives 0.1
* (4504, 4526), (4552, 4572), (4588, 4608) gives -2.1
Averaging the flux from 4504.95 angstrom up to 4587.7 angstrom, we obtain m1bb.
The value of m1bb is 8.51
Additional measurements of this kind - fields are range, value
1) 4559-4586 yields 9.13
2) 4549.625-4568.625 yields 9.55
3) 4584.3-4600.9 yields 10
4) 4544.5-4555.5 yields 8.3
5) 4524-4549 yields 6.41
